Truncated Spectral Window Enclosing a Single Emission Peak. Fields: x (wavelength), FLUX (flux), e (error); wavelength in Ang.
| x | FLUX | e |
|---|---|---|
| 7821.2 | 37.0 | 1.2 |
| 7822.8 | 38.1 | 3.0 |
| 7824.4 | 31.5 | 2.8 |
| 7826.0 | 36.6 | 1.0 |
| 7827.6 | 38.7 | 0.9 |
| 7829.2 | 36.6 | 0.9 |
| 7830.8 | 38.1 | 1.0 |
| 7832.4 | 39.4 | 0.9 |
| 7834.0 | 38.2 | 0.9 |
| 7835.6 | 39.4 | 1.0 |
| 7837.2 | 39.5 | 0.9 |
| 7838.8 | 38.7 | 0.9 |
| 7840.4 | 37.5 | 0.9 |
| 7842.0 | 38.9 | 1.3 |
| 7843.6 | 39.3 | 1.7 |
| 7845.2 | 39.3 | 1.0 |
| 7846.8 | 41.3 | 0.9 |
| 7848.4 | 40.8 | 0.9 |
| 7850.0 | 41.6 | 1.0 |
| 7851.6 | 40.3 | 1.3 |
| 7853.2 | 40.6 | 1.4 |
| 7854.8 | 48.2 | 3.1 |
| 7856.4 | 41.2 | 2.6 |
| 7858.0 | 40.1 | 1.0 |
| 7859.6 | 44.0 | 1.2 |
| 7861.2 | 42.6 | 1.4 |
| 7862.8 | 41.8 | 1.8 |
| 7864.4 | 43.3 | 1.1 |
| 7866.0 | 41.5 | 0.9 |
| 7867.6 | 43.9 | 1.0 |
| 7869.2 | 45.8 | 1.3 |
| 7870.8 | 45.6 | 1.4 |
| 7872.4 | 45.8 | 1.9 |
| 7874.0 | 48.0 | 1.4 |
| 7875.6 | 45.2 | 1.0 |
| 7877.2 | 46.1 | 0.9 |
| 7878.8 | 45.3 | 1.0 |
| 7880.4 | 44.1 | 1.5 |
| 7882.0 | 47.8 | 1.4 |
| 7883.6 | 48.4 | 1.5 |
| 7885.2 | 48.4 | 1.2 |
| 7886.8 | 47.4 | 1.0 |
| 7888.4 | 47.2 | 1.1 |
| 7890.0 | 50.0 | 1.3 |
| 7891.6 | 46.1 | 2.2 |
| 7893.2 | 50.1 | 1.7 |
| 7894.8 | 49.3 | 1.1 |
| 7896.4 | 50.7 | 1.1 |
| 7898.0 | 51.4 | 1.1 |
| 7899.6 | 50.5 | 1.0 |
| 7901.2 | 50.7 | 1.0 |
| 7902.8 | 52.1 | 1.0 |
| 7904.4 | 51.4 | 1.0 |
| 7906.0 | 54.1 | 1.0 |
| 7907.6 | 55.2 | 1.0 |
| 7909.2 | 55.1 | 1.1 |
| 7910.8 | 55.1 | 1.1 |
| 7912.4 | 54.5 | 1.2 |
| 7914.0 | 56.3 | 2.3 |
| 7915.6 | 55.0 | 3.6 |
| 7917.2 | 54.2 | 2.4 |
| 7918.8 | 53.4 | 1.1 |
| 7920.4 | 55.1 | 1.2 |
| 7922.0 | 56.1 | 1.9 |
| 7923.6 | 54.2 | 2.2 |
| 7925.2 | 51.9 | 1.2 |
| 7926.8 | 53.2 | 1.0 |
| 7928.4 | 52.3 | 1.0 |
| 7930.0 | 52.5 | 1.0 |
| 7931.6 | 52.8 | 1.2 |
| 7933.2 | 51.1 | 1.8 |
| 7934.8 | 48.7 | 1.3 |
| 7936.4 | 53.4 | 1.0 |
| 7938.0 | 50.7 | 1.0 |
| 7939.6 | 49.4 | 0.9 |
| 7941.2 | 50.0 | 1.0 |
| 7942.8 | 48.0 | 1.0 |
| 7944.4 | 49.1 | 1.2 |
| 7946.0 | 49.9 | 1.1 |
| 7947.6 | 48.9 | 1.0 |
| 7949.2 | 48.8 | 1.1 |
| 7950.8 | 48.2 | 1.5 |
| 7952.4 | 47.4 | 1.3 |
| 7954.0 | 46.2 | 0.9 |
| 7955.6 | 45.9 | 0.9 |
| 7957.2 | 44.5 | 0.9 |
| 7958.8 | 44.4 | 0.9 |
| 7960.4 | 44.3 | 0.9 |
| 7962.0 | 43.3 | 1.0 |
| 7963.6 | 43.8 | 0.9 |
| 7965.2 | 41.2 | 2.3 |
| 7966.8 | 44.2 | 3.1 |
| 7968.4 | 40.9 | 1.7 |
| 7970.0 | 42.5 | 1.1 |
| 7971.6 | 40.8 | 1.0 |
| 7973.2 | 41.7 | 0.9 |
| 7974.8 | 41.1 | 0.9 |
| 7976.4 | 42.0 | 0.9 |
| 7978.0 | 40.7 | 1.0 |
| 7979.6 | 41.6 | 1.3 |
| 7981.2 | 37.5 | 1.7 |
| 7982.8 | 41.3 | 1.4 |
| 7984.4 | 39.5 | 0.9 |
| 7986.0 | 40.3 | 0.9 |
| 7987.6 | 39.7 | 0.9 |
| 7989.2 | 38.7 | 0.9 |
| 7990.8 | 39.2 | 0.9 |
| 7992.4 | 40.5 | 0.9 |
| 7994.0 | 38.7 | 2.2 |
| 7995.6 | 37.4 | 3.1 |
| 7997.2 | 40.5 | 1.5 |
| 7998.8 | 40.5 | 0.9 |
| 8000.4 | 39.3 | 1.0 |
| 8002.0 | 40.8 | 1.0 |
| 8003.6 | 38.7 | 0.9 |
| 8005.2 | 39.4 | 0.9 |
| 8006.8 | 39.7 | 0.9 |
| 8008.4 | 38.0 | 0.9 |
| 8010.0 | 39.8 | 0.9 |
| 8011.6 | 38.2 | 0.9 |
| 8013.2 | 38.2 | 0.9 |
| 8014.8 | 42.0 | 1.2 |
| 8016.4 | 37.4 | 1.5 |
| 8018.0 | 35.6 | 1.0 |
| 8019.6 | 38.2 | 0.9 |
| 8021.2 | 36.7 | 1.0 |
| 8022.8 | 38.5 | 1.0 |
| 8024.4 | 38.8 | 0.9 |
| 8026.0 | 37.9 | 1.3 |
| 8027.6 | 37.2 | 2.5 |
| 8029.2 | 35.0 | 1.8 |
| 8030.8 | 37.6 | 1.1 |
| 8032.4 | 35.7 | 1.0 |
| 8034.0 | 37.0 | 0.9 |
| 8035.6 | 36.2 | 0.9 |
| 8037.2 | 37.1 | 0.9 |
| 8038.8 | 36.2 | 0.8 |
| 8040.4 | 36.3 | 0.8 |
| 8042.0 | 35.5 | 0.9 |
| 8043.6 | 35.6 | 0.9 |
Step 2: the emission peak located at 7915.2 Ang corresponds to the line Mg II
